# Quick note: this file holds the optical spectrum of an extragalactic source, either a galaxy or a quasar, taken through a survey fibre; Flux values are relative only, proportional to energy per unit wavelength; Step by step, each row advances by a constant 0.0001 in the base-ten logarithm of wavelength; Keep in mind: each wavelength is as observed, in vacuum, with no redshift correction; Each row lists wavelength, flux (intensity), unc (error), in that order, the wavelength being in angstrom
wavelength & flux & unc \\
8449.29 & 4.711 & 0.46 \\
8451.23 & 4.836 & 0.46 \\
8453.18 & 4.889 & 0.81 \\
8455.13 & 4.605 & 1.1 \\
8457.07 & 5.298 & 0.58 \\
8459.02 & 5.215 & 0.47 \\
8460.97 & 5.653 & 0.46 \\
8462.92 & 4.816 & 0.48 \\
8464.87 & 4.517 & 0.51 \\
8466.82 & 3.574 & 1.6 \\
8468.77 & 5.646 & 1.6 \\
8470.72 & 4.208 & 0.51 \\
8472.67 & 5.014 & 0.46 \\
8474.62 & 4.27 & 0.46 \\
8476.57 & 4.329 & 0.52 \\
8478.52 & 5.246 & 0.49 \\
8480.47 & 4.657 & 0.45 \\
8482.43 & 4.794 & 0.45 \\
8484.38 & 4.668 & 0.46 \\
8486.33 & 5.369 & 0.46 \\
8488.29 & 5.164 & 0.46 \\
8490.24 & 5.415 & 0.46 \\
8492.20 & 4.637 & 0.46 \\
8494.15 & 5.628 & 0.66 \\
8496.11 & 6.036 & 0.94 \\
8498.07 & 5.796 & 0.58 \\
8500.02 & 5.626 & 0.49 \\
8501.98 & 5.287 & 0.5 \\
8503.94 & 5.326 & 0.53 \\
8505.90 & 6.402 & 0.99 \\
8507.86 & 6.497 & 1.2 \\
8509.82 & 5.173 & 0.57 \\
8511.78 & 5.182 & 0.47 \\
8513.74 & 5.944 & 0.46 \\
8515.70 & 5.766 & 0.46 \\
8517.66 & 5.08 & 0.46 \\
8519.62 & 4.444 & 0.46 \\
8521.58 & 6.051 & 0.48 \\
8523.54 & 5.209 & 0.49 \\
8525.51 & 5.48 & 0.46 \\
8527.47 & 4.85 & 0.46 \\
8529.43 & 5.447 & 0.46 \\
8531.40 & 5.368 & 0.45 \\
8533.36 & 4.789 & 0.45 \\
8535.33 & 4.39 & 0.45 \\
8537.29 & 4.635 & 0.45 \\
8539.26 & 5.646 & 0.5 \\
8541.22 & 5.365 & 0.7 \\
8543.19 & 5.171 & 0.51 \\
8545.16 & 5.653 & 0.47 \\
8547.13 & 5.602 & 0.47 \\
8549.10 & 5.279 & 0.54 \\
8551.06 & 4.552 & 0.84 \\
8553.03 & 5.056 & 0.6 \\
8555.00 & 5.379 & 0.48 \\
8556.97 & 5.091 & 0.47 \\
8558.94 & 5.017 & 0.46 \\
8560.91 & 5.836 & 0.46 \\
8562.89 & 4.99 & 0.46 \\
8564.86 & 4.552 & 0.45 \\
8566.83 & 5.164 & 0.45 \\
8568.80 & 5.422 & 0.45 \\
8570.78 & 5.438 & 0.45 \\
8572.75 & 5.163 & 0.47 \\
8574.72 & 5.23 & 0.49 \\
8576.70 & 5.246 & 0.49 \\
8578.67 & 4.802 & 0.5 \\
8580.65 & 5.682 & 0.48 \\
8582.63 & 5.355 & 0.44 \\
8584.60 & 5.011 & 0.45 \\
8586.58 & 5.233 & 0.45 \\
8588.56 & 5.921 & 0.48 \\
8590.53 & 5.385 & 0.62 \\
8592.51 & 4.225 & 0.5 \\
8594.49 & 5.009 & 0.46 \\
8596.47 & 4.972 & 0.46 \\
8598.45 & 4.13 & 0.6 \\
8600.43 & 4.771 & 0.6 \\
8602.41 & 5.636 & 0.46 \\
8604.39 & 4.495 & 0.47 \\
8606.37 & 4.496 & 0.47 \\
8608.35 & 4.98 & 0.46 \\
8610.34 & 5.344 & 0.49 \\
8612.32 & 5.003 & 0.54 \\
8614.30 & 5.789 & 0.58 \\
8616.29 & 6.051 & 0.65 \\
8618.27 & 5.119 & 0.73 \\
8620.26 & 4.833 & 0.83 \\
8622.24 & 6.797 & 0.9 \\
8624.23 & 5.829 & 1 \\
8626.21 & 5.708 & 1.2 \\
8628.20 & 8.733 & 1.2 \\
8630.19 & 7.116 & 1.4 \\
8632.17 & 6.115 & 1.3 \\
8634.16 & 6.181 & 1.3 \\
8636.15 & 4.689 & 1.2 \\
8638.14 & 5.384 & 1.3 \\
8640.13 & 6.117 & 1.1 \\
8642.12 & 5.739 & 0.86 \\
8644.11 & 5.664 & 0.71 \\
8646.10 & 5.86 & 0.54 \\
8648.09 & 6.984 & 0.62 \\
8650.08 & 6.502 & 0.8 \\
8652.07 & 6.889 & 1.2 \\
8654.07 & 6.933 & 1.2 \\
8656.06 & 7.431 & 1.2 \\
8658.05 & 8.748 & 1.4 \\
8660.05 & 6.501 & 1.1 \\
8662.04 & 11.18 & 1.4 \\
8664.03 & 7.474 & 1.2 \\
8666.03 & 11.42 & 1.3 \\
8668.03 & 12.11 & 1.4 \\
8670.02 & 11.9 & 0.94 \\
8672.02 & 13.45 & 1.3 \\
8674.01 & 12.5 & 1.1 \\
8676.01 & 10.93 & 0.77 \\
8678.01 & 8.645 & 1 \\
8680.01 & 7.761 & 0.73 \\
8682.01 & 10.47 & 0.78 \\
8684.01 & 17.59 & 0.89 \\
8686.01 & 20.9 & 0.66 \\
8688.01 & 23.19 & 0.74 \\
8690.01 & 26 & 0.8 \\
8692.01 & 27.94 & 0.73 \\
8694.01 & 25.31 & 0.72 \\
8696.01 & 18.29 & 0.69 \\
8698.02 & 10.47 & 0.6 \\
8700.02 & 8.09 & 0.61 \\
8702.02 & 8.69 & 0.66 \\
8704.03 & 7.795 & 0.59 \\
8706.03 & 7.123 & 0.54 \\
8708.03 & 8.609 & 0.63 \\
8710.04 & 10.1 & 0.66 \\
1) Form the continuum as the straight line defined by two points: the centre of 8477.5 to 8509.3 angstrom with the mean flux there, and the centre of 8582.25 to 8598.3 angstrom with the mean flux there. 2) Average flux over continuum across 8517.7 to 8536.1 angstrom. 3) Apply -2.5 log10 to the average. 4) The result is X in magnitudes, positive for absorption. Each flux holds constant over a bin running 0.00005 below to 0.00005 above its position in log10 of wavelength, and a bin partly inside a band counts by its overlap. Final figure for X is 0.04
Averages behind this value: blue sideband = 5.4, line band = 5.12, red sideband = 5.08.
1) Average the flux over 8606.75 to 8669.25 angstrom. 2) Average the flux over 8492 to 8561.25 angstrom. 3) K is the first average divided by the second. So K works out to 1.3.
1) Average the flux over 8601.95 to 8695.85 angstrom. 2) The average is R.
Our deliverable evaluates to 9.49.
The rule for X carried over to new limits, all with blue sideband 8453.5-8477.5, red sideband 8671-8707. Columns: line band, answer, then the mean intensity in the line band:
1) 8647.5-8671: 0.474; 8.7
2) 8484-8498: 0.111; 5.33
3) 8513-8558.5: 0.442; 5.22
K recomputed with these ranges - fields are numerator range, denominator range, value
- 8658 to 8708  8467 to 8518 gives 2.55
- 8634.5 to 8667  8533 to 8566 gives 1.38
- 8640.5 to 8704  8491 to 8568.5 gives 2.23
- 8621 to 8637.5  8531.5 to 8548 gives 1.23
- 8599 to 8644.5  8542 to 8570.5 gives 1.09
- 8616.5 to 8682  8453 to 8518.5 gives 1.50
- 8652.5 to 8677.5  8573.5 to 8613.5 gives 1.97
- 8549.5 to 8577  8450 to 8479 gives 1.07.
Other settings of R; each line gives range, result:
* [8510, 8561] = 5.23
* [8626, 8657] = 6.39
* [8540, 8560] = 5.23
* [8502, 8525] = 5.54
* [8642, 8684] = 9.09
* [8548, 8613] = 5.09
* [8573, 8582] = 5.24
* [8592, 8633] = 5.5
